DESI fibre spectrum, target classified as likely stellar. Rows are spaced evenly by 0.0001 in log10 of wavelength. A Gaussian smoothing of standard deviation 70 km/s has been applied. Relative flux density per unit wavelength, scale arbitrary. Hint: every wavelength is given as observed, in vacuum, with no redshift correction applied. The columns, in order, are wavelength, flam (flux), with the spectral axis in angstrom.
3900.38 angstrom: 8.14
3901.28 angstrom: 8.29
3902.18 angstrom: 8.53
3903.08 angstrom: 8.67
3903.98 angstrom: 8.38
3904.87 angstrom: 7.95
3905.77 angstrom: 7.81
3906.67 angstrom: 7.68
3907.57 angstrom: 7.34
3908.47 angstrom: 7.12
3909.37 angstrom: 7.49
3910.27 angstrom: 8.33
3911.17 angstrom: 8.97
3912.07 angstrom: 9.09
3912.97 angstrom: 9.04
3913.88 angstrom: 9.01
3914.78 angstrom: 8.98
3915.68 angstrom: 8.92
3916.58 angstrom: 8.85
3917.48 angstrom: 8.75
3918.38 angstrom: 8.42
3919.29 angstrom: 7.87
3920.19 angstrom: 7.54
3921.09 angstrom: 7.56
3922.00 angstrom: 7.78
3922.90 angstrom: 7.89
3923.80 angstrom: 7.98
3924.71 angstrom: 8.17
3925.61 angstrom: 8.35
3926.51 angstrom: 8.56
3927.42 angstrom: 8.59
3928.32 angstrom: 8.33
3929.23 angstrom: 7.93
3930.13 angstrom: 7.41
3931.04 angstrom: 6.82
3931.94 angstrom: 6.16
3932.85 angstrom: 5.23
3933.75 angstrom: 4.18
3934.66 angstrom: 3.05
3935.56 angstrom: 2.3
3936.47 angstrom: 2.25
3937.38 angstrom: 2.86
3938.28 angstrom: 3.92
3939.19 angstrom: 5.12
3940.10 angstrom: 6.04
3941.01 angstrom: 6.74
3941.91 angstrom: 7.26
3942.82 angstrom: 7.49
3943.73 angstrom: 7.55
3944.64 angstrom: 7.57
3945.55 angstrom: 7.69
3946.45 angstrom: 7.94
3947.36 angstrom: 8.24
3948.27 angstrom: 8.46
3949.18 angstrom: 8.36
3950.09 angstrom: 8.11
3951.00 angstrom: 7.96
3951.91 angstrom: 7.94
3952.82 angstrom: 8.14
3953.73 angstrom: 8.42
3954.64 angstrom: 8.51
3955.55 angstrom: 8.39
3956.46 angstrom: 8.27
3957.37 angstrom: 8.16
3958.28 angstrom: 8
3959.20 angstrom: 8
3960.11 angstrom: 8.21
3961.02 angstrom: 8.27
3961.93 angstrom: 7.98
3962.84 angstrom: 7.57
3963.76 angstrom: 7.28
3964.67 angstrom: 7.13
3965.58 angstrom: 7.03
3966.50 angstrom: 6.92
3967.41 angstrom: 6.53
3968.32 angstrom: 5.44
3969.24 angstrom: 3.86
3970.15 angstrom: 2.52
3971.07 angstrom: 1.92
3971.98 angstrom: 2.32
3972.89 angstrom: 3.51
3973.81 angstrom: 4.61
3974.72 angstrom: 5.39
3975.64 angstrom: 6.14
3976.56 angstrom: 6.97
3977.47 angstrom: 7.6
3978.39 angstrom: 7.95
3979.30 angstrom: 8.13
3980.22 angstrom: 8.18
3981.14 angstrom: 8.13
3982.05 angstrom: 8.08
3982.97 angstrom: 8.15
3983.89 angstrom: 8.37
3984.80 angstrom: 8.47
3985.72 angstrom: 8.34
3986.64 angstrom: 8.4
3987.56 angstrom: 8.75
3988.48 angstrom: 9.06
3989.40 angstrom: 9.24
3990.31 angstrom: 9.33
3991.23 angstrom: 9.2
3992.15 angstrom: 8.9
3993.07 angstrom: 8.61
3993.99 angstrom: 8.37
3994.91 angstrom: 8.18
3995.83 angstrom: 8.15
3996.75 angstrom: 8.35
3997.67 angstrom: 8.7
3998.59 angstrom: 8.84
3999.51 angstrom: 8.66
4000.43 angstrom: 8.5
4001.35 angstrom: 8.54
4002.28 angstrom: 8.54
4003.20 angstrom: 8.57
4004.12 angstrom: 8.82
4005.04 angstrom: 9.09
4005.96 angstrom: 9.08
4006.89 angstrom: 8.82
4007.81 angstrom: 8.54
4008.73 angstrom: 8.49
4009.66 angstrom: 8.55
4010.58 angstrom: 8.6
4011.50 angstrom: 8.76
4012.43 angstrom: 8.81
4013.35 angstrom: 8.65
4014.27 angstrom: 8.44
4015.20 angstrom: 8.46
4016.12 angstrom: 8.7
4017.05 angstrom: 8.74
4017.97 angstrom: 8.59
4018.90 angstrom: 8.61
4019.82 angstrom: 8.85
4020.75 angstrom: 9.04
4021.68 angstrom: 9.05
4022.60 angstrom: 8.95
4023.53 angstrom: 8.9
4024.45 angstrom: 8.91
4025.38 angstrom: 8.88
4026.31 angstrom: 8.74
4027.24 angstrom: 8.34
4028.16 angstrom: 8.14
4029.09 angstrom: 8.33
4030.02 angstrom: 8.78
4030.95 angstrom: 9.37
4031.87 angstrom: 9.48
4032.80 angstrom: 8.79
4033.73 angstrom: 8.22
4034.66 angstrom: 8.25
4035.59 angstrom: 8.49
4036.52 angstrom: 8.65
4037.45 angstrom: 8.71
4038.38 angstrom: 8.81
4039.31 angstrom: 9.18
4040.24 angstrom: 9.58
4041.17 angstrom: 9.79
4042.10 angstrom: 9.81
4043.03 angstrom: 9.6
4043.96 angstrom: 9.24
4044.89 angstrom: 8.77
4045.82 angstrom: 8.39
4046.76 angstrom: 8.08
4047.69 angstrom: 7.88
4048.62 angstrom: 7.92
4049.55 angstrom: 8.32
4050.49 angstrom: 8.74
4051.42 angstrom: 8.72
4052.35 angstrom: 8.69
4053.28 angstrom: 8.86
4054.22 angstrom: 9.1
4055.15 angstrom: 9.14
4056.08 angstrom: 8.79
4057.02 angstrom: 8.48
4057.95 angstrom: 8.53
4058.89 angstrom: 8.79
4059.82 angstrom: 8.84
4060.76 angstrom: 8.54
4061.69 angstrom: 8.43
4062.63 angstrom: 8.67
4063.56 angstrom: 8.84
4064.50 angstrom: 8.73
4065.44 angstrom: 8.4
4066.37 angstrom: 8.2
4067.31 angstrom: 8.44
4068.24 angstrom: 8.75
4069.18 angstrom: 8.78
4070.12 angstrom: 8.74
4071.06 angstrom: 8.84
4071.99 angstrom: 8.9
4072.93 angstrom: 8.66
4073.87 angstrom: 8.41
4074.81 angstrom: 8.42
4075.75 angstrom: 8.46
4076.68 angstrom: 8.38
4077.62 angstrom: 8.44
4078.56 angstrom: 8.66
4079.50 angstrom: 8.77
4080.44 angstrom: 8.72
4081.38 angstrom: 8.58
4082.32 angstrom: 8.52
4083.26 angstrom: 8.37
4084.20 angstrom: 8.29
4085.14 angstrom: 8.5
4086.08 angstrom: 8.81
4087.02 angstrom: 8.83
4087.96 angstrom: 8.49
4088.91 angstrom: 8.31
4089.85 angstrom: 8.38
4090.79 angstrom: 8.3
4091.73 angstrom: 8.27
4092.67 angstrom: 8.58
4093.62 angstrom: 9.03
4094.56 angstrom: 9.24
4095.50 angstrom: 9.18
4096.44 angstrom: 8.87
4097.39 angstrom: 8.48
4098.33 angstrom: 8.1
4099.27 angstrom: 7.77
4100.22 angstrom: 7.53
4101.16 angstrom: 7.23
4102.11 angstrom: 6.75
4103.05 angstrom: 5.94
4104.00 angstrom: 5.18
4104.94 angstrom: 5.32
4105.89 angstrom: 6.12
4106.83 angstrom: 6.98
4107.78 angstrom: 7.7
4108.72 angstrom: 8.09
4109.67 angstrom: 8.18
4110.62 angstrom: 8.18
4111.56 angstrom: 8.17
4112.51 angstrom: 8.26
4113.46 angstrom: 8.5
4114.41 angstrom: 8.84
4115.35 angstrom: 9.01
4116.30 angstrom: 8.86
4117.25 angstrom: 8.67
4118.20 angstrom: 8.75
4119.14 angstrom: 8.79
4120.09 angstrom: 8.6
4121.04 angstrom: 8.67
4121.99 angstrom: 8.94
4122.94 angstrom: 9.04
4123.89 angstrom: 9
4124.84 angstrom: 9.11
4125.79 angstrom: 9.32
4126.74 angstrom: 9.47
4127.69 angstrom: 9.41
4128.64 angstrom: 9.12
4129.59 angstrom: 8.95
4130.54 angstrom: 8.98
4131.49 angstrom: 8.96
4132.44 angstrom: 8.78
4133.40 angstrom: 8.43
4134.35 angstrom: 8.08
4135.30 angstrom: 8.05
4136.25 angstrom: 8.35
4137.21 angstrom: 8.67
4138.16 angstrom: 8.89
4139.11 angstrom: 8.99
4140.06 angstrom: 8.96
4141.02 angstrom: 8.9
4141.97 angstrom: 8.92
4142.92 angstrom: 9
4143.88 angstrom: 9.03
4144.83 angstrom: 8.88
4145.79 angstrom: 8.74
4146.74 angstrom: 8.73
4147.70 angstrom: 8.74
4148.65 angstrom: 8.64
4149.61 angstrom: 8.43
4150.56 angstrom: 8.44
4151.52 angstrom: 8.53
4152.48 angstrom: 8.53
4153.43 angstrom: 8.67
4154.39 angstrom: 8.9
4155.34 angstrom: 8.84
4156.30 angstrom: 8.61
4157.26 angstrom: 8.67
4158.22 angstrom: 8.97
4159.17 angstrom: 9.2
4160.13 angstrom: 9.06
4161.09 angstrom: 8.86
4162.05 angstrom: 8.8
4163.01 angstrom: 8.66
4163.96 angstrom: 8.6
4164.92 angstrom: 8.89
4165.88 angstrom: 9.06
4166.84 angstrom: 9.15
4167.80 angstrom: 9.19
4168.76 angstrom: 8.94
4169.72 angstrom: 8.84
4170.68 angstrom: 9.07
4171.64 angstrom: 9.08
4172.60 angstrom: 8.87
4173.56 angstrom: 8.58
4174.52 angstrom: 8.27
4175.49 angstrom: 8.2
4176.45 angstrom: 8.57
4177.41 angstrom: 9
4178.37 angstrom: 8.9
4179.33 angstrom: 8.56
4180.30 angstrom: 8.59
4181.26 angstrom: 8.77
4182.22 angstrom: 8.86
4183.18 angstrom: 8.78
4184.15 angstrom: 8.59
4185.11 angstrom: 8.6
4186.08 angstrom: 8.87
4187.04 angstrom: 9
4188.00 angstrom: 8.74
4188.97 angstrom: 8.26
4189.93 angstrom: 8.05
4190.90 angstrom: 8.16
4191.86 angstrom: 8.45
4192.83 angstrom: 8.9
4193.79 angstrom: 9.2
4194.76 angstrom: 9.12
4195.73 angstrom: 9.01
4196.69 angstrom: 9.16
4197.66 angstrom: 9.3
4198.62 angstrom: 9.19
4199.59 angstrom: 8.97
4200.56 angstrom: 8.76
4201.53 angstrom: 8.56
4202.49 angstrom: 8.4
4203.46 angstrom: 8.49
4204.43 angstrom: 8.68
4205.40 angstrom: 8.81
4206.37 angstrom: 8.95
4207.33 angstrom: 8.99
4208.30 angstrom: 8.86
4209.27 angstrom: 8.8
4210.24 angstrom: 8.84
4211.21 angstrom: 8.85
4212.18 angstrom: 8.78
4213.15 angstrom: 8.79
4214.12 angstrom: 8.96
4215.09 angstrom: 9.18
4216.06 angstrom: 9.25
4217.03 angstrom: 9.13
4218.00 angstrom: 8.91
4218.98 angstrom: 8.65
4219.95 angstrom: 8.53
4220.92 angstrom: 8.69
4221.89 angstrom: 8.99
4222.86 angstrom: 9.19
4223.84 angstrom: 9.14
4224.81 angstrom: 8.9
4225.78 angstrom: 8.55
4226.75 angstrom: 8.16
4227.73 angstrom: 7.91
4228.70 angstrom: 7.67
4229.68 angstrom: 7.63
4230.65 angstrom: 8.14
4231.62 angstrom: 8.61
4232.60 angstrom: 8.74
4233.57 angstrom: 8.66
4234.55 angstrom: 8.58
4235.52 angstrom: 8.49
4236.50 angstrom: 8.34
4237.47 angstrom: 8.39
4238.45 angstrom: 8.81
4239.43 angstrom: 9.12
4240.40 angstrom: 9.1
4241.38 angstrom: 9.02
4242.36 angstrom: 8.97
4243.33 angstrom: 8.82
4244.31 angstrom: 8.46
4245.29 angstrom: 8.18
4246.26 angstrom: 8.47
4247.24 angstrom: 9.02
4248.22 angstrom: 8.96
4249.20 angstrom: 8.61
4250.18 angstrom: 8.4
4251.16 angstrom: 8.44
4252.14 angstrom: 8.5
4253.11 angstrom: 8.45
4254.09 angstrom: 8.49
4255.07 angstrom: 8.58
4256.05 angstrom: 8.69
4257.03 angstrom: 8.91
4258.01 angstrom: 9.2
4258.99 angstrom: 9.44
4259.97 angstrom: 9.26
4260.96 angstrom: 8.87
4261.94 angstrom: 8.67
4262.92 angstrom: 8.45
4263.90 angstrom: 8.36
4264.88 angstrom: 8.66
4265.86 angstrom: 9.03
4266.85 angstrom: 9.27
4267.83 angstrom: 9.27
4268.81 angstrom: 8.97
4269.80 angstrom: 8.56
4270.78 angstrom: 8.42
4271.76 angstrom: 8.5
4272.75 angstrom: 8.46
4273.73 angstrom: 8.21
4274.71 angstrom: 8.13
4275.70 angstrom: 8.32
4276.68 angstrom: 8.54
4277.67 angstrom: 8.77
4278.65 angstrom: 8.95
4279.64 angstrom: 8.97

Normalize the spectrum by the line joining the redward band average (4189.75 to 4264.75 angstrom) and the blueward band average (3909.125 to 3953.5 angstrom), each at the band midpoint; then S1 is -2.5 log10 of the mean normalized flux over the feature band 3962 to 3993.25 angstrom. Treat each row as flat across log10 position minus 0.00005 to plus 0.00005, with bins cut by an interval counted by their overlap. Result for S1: 0.078 mag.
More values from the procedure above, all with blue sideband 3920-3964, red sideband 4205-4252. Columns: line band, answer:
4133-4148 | -0.06 mag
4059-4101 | -0.09 mag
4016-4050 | -0.15 mag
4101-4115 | 0.10 mag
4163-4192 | -0.04 mag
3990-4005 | -0.16 mag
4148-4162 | -0.06 mag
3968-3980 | 0.38 mag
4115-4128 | -0.11 mag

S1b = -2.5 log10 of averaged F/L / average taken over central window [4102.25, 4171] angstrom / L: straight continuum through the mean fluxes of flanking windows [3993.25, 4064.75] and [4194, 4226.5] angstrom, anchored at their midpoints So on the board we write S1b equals 0.033 mag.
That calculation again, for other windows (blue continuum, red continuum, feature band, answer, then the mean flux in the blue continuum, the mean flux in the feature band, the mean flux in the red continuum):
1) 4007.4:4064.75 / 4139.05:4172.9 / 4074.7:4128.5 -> 0.06 mag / 8.74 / 8.31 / 8.84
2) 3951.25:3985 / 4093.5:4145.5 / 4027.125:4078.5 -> -0.13 mag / 6.93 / 8.71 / 8.38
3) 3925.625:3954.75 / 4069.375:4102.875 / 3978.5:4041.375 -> -0.15 mag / 6.73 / 8.68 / 8.43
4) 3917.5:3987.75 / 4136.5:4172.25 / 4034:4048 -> -0.14 mag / 6.96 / 8.88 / 8.84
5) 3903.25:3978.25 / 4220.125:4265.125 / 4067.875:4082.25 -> -0.11 mag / 7.06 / 8.63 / 8.65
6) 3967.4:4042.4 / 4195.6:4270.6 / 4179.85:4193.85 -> 0.00 mag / 8.12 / 8.64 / 8.75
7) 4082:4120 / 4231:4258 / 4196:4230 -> -0.03 mag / 8.09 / 8.77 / 8.67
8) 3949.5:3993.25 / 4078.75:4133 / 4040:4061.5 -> -0.11 mag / 7.34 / 8.8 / 8.35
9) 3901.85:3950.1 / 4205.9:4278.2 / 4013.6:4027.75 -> -0.13 mag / 7.33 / 8.74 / 8.7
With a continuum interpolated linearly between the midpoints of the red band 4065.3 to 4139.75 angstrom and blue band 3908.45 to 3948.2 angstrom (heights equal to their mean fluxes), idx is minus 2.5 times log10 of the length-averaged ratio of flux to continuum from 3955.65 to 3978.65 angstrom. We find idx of 0.18 mag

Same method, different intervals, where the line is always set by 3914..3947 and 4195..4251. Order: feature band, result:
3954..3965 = -0.13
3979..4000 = -0.17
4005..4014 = -0.18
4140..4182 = -0.06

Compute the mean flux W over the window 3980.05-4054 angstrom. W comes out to 8.7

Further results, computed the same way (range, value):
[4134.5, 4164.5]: 8.74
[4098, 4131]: 8.16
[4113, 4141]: 8.84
